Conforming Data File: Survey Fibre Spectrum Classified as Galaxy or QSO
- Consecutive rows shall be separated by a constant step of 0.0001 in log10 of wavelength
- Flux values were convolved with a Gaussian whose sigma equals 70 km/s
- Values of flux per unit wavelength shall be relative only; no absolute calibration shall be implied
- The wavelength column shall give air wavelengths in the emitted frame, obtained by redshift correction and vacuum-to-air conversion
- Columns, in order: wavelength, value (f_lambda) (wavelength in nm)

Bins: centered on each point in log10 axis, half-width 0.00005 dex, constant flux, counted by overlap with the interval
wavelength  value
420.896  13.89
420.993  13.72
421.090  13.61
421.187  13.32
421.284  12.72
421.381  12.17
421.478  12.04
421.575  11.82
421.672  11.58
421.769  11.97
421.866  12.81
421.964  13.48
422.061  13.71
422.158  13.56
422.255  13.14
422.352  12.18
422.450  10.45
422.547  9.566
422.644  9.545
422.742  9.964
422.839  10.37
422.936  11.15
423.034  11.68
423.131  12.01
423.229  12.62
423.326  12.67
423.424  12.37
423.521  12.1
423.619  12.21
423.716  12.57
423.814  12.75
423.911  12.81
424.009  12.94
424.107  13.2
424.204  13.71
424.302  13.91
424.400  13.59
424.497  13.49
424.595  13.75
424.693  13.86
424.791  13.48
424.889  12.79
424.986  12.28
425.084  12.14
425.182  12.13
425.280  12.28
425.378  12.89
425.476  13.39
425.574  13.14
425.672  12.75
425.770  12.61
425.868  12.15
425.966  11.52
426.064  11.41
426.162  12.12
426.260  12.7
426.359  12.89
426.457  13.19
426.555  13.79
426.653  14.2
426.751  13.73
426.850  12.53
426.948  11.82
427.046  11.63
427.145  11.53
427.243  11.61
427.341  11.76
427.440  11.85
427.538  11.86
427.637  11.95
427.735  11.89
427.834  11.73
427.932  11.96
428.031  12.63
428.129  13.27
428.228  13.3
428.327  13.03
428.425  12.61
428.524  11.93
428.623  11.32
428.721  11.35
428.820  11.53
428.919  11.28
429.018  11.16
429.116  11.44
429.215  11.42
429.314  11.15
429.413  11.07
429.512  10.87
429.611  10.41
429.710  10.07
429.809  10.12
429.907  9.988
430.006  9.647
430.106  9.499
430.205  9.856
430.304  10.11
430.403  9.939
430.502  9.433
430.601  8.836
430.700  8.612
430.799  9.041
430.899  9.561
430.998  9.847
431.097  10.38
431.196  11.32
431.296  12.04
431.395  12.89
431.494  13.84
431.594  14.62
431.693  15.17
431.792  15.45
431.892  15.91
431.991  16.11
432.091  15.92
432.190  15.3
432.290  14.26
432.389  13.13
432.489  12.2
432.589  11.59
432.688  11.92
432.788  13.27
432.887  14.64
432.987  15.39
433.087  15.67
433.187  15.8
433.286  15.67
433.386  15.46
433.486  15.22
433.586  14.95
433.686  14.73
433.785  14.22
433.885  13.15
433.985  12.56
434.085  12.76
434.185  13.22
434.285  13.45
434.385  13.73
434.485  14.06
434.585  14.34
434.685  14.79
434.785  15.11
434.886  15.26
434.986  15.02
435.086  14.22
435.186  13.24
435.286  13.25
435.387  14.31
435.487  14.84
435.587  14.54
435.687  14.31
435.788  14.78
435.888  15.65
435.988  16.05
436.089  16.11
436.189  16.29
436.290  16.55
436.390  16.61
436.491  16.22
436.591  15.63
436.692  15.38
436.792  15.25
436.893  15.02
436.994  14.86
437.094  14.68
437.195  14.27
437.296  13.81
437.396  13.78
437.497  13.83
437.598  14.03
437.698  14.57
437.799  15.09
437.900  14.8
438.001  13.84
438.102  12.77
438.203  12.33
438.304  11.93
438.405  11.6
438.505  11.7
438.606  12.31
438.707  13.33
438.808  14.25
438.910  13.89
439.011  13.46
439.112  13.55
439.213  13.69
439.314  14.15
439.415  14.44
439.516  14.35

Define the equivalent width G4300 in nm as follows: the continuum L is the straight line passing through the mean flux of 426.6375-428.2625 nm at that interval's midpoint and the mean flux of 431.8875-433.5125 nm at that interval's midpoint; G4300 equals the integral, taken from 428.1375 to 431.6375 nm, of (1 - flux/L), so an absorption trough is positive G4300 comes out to 0.61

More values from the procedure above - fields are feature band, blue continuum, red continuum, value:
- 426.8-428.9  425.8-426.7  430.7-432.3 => 0.12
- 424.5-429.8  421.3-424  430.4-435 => 0.18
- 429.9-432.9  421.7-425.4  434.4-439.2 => 0.33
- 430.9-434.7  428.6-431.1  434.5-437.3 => -0.39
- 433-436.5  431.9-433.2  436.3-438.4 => -0.10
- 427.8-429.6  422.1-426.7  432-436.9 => 0.21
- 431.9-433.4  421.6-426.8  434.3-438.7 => -0.07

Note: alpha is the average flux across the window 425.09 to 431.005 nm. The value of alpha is 11.6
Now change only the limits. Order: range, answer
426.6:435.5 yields 12.7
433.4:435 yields 14.2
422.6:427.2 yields 12.5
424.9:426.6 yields 12.6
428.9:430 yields 10.8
